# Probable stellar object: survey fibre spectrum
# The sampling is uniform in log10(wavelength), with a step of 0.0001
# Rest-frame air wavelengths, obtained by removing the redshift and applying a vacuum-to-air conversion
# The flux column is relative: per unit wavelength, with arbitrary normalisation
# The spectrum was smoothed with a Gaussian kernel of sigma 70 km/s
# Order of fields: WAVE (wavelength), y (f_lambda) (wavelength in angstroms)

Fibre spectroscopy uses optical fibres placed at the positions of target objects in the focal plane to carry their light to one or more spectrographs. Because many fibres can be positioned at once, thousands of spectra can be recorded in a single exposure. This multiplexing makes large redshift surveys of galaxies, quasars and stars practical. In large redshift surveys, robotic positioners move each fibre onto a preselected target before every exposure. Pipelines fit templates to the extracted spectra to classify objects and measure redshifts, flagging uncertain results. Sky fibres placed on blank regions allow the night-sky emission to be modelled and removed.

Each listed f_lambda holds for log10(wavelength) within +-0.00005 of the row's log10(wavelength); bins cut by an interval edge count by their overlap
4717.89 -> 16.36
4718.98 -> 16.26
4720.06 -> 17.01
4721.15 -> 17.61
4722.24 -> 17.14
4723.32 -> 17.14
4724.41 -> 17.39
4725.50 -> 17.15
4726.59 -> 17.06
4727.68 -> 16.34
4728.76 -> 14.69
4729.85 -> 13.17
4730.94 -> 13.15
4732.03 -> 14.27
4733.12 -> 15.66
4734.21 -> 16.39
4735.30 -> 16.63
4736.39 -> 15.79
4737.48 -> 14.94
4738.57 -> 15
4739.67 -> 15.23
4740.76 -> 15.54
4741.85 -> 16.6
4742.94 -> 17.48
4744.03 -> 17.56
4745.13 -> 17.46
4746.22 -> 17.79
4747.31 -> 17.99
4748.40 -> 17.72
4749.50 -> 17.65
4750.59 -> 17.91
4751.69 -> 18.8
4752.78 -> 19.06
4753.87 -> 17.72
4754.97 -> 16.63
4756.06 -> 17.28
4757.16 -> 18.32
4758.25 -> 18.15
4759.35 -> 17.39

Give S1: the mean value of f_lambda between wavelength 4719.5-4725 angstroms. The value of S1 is 17.3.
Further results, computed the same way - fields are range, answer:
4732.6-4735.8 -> 16.2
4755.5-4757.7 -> 17.8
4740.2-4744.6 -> 16.8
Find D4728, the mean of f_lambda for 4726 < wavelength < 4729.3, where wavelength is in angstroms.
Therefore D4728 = 16.1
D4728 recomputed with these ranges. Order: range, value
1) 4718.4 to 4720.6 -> 16.7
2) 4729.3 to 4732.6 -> 13.5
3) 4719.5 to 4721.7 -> 17.3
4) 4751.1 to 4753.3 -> 18.9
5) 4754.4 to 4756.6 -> 17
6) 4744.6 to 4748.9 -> 17.8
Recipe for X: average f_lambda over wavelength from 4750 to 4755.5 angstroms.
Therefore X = 18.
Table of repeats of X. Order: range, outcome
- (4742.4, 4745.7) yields 17.5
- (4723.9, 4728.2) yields 17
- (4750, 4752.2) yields 18.3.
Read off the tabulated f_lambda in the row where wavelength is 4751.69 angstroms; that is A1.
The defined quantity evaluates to 18.8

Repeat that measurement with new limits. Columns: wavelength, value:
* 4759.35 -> 17.39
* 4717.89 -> 16.36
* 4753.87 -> 17.72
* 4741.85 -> 16.6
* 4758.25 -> 18.15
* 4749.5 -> 17.65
